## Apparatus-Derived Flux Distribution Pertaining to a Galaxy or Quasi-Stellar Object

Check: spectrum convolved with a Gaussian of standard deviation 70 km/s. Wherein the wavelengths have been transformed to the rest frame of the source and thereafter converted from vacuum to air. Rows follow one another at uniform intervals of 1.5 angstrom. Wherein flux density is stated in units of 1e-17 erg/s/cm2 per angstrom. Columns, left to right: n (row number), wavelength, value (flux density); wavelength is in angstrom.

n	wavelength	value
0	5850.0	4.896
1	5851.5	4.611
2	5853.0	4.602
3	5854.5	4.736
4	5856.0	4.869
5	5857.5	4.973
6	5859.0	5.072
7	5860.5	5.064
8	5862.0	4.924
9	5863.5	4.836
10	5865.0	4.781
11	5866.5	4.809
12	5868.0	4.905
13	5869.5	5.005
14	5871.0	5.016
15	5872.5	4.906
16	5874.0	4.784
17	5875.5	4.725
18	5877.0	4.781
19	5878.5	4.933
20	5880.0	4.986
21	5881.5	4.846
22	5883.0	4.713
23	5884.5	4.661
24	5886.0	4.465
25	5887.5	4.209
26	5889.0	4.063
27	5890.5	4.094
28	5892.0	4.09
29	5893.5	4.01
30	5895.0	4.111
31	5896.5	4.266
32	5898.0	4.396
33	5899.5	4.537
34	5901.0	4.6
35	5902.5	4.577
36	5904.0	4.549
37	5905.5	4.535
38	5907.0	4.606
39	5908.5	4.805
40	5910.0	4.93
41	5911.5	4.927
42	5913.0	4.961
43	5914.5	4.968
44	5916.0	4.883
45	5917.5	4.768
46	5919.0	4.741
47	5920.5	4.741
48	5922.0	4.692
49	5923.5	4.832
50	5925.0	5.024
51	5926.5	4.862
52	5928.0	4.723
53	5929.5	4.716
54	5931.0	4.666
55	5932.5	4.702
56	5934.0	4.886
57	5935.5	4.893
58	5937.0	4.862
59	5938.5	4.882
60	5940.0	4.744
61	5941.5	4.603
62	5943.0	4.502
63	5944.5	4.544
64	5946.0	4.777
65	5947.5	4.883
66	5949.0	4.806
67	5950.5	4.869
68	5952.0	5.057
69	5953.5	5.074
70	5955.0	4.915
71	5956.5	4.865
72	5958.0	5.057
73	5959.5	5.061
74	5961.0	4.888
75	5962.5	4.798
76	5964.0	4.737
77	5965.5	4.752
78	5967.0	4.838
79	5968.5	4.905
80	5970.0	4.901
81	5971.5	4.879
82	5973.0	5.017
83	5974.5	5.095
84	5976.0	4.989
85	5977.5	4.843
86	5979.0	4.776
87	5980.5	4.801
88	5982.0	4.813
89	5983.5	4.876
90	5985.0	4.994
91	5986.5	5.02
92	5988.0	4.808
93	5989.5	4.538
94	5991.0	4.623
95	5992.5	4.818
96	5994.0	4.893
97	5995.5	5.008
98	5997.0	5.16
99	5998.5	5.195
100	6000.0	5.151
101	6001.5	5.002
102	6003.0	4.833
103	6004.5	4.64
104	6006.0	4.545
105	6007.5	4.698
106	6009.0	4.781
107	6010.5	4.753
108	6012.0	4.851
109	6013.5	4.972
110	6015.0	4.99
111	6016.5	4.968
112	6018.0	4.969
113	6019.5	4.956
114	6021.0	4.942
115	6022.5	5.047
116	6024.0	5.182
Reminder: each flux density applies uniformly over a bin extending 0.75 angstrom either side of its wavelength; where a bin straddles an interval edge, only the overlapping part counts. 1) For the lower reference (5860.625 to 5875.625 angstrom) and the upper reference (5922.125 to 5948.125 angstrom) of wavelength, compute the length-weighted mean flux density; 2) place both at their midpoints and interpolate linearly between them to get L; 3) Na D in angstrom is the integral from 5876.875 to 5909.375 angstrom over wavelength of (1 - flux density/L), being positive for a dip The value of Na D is 2.4 angstrom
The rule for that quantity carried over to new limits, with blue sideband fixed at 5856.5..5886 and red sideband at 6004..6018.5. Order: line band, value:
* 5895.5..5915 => 0.8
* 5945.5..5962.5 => -0.3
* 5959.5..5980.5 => -0.2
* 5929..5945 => 0.4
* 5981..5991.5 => 0.0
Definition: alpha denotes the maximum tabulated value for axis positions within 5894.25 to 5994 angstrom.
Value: 5.095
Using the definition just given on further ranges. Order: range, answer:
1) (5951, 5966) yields 5.074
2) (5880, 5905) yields 4.986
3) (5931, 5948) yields 4.893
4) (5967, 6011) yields 5.195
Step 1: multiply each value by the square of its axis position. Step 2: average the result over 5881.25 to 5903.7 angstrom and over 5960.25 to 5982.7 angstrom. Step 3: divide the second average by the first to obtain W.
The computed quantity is 1.14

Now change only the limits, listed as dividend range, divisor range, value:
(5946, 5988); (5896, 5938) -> 1.05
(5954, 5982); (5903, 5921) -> 1.04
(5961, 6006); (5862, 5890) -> 1.07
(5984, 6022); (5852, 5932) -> 1.08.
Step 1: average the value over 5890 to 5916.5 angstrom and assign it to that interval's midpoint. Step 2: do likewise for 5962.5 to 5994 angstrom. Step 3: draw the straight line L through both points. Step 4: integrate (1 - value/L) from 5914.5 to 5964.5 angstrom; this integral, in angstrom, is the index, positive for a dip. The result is -1.37 angstrom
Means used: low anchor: 4.55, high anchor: 4.85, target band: 4.82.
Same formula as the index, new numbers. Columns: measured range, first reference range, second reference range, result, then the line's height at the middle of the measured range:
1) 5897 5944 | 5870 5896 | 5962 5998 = -0.6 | 4.68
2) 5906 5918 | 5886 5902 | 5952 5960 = -1.0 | 4.47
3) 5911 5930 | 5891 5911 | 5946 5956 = -0.8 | 4.64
